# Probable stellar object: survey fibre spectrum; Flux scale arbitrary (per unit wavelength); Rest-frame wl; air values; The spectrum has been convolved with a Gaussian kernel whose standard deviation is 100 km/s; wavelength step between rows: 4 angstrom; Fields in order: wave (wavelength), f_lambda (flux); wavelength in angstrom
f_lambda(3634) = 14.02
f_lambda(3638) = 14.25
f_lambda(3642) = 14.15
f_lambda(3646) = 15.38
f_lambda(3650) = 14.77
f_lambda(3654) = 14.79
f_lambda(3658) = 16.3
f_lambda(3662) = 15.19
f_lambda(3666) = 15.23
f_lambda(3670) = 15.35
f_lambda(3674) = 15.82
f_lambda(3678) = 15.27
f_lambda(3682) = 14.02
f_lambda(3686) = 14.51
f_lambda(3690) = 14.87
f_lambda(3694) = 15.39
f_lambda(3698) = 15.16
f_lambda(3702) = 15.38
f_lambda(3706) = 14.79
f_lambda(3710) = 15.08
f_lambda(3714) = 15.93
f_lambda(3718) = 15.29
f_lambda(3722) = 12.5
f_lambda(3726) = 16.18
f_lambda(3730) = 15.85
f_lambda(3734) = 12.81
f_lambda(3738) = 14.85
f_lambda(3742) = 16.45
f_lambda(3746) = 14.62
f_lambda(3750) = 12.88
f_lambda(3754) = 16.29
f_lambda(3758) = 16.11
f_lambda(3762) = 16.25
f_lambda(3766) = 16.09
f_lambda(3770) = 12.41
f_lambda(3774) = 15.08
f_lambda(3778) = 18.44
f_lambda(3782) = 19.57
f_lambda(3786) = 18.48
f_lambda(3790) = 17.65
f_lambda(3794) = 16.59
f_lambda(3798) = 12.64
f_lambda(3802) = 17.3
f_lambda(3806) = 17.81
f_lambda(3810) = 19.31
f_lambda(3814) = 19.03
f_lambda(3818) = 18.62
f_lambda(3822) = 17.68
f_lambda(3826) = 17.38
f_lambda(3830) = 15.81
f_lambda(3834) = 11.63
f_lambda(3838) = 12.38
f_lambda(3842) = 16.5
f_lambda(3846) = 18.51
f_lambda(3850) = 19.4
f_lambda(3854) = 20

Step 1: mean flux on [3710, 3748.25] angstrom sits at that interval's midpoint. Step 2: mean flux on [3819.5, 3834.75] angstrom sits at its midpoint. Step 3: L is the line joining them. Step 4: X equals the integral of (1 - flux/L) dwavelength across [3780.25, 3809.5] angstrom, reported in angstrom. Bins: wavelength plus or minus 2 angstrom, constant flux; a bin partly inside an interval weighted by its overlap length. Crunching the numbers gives -2.9 angstrom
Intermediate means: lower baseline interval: 14.9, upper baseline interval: 16.1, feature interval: 17.2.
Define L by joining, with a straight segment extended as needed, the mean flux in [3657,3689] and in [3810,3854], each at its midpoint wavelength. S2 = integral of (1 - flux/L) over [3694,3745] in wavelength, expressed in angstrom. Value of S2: 2.1 angstrom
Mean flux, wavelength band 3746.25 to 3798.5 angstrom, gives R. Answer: 16.1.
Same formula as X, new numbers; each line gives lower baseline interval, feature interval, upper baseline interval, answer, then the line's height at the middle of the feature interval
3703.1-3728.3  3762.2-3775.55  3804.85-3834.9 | 1.2 angstrom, 16.2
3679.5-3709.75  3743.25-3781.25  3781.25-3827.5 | 2.5 angstrom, 16.6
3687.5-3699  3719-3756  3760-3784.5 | 2.5 angstrom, 15.8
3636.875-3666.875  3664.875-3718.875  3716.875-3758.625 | -0.7 angstrom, 14.9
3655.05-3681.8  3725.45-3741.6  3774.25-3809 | 1.4 angstrom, 16.4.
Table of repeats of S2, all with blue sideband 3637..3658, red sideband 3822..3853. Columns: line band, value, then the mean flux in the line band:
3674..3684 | 0.12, 14.9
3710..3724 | 0.63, 14.6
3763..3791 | -1.78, 16.8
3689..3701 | 0.00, 15.2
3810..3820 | -1.81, 18.9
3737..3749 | 0.29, 15.1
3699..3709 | 0.10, 15.1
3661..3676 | -0.42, 15.4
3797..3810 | -0.60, 16.7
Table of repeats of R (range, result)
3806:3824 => 18.6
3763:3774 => 14.6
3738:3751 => 14.8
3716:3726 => 14.4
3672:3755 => 14.9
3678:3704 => 14.9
